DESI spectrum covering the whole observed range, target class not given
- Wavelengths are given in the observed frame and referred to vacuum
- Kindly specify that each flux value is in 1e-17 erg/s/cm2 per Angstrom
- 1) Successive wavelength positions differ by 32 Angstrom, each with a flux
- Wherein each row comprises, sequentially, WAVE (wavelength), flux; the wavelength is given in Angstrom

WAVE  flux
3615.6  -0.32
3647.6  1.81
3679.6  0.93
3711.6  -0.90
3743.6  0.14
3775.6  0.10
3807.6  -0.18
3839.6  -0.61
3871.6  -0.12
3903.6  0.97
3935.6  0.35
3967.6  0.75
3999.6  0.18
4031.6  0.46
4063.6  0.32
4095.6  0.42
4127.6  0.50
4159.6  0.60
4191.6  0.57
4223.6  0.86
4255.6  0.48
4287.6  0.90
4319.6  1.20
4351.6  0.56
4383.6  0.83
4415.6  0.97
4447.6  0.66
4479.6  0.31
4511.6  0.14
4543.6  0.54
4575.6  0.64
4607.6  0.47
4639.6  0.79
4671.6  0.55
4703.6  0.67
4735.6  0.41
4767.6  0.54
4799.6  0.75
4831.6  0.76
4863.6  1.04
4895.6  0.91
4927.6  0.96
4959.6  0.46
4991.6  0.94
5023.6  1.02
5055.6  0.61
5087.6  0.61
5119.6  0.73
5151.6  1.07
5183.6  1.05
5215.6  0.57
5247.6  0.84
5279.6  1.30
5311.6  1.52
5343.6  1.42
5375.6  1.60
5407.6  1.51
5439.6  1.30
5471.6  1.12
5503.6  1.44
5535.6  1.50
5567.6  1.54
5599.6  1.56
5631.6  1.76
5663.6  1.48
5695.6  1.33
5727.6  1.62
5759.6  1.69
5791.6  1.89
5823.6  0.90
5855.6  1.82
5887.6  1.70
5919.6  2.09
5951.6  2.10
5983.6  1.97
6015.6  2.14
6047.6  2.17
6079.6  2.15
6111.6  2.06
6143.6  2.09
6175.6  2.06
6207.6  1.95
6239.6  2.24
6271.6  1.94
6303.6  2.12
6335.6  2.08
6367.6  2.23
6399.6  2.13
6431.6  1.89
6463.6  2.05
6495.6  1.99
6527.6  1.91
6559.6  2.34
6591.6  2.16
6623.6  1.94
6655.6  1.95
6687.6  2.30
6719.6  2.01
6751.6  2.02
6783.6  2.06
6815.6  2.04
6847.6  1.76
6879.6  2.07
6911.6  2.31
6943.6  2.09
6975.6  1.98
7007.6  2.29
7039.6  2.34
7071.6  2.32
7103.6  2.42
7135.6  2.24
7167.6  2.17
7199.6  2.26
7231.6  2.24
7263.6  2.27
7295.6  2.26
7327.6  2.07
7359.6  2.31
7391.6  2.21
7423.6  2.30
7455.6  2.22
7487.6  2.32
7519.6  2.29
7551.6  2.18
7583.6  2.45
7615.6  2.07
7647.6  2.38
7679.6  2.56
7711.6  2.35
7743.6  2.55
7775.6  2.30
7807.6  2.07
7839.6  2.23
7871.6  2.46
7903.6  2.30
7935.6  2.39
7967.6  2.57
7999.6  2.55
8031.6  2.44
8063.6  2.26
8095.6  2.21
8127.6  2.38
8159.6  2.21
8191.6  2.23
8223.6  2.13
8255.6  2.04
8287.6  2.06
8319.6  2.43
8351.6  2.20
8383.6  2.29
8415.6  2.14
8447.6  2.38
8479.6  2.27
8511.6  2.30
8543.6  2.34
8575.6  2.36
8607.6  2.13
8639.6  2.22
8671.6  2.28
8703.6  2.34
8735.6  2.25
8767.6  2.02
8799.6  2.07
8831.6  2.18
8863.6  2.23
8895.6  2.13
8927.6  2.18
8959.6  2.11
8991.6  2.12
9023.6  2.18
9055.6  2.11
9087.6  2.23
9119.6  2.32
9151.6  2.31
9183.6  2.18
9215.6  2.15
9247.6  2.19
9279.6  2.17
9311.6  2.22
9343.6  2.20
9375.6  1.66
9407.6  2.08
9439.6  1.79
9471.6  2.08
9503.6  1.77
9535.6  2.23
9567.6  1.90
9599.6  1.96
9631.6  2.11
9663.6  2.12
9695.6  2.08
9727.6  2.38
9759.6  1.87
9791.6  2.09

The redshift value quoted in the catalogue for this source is 0.323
